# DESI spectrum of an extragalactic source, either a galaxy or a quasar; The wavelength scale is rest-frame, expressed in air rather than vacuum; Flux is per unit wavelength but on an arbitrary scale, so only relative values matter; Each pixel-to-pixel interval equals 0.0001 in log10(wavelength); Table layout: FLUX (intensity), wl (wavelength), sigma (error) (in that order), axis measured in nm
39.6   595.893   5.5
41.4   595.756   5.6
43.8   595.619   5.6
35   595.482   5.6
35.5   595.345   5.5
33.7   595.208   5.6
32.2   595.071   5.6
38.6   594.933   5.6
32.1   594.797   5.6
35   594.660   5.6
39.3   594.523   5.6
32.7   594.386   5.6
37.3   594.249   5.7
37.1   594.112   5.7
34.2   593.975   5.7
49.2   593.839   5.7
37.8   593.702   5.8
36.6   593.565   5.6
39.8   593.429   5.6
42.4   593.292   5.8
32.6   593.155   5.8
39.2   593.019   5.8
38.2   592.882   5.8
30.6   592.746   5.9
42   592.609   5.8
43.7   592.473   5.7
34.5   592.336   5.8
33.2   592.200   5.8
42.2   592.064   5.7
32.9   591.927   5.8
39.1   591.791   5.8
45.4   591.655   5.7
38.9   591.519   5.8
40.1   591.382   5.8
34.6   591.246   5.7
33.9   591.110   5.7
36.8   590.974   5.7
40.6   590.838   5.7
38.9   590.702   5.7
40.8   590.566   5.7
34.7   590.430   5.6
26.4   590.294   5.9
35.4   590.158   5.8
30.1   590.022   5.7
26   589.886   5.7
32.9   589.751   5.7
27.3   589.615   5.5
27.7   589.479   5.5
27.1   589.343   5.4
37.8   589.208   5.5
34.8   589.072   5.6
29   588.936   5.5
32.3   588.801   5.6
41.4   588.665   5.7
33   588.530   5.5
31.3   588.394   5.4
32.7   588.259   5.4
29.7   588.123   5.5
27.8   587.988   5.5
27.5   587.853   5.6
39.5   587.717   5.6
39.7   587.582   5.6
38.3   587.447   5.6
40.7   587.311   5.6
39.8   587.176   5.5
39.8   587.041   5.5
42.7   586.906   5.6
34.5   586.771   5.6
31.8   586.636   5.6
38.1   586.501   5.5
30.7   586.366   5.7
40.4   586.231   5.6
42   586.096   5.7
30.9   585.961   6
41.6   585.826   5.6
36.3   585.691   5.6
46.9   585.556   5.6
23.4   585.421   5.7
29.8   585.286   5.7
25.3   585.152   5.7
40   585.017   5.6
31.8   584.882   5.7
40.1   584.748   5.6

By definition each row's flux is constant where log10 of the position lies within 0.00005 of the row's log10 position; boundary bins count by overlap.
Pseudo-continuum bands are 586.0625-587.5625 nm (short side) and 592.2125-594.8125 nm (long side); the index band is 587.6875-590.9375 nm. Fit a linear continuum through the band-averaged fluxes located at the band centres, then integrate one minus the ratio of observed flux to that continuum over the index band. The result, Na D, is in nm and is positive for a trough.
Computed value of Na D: 0.45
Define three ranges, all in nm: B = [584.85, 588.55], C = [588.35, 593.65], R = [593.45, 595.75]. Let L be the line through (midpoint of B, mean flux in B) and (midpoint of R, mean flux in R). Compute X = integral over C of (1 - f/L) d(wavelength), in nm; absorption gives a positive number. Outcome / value 0.11 nm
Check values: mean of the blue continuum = 35.3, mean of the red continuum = 37.1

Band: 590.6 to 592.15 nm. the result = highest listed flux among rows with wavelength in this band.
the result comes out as 45.4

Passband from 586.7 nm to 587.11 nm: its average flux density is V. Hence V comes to 39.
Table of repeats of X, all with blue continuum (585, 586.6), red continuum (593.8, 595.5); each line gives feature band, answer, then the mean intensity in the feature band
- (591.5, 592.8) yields -0.089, 38.3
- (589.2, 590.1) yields 0.158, 29.4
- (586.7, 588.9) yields -0.009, 35.6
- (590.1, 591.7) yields -0.061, 37.1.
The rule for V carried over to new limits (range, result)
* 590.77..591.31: 36.5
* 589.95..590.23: 32.5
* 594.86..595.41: 35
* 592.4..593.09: 38.7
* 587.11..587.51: 39.6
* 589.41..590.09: 28.8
